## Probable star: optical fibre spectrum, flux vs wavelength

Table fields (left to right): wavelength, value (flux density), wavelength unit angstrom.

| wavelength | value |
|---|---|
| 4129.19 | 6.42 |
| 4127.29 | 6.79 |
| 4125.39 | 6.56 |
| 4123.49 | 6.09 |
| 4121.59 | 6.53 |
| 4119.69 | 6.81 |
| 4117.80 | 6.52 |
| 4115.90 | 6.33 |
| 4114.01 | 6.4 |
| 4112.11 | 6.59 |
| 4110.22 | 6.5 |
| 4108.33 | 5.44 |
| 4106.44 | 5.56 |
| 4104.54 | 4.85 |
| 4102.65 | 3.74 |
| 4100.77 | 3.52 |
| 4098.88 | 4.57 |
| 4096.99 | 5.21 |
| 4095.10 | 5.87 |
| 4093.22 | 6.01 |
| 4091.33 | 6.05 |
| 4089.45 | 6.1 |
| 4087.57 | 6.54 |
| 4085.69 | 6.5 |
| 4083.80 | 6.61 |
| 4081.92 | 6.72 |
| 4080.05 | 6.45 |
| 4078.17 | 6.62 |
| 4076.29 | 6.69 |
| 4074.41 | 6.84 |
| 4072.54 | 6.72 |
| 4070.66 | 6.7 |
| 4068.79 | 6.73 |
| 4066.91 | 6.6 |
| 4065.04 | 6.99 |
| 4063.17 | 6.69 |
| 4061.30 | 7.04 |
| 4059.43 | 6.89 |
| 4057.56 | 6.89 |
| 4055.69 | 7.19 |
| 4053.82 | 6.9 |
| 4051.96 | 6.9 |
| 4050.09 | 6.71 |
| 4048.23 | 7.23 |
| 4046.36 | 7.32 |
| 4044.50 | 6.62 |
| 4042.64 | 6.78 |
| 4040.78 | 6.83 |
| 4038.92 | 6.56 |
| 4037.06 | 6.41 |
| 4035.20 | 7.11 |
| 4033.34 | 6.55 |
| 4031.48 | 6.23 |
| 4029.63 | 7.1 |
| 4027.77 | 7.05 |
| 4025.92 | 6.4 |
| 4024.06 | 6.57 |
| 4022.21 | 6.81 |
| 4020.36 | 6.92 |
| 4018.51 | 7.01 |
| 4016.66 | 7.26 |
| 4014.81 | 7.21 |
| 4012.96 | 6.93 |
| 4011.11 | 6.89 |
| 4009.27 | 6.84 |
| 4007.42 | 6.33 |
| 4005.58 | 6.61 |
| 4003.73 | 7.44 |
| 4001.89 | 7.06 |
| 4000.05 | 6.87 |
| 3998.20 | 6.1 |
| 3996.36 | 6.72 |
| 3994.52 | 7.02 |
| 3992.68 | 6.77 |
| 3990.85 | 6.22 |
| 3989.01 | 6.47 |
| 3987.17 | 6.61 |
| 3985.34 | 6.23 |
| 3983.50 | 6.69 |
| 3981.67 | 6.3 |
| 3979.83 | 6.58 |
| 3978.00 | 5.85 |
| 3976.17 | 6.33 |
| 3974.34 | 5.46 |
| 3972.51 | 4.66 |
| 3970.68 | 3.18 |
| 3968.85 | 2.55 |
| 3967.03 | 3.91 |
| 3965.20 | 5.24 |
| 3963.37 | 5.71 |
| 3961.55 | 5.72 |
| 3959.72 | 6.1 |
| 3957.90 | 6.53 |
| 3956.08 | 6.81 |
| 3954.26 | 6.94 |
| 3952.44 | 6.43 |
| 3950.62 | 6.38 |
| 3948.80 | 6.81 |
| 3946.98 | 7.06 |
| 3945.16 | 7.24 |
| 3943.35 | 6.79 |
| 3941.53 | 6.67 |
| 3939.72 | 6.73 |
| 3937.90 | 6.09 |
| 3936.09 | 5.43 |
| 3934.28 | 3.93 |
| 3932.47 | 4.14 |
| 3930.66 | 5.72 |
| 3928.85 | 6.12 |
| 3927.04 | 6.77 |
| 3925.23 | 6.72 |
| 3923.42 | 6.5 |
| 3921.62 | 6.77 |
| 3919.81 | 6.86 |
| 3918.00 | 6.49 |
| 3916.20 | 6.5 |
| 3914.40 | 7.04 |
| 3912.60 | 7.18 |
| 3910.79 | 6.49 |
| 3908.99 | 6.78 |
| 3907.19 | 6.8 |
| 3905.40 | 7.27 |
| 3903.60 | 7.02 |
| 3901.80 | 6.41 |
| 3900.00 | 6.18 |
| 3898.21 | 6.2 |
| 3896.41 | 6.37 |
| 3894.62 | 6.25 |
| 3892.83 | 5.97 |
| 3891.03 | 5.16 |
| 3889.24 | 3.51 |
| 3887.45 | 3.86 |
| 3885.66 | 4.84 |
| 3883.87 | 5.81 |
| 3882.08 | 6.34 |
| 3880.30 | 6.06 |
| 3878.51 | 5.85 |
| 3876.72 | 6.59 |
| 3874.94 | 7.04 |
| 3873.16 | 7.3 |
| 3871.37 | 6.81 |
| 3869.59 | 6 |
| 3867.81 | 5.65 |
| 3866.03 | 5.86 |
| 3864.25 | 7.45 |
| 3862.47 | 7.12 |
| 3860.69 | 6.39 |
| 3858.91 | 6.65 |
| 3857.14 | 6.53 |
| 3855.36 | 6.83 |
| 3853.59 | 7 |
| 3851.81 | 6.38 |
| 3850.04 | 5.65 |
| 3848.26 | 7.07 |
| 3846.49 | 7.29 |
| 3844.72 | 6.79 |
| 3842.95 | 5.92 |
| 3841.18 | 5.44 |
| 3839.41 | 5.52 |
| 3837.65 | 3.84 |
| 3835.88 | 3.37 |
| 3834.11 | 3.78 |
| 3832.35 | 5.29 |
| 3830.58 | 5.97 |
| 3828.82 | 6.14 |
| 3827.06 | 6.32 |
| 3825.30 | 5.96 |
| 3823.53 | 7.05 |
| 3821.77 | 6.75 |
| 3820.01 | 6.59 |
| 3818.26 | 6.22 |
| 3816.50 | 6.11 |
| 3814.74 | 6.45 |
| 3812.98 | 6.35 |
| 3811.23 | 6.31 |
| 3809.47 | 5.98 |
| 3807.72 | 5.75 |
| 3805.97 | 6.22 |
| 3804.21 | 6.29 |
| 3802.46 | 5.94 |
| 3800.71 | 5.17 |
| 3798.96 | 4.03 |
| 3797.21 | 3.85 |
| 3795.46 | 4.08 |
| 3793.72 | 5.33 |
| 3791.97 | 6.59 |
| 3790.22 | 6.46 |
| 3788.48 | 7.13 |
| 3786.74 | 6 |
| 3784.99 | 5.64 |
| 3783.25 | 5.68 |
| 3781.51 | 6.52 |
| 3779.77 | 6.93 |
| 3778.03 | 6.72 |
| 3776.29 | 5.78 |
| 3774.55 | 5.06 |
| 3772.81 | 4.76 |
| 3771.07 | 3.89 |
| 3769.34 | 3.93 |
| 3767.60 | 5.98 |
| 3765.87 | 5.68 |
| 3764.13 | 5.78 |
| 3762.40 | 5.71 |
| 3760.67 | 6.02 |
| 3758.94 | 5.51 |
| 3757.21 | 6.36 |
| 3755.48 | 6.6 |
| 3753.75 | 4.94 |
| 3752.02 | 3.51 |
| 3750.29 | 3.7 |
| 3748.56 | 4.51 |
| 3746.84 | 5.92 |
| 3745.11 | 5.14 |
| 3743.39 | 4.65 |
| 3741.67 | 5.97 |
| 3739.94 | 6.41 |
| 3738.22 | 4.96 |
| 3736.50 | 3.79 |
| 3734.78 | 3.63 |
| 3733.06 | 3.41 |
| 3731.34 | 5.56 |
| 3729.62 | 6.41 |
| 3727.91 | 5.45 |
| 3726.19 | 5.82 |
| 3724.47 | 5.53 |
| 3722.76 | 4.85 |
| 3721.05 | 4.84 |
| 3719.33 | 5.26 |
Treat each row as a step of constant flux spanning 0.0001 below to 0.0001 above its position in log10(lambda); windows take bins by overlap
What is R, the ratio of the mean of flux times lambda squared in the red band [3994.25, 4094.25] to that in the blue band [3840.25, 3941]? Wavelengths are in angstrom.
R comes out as 1.17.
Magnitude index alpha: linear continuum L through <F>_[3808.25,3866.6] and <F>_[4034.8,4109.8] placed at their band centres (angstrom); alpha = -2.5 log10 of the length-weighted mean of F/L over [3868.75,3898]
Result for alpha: 0.06 mag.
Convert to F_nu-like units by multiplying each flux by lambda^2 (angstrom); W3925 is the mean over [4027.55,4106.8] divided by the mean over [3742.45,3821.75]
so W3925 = 1.3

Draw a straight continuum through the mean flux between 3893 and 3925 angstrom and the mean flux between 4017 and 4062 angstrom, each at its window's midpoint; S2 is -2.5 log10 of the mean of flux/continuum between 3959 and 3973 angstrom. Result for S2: 0.41 mag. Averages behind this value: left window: 6.64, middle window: 4.61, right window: 6.84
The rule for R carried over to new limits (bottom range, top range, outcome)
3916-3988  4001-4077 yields 1.20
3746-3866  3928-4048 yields 1.19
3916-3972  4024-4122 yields 1.15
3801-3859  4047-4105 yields 1.18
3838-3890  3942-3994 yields 1.02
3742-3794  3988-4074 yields 1.40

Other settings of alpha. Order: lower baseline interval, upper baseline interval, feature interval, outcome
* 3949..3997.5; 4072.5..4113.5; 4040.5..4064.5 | -0.18 mag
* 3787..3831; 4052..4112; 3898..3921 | -0.11 mag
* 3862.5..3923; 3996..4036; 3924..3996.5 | 0.10 mag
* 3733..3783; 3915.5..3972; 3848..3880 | -0.16 mag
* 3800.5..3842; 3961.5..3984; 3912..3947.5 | -0.18 mag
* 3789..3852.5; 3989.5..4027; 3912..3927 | -0.07 mag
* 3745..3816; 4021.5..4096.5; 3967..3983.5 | 0.23 mag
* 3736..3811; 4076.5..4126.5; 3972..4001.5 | -0.10 mag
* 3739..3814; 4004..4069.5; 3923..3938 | 0.12 mag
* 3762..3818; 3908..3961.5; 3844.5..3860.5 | -0.11 mag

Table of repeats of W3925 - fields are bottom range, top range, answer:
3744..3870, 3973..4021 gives 1.26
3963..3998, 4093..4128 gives 1.08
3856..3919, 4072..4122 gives 1.06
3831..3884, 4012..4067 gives 1.23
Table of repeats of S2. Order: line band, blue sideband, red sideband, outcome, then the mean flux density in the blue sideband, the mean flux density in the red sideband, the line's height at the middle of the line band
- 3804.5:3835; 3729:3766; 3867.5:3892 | -0.11 mag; 5.17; 5.77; 5.5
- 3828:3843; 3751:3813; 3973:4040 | 0.18 mag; 5.61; 6.64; 5.86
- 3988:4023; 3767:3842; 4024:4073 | -0.03 mag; 5.65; 6.81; 6.6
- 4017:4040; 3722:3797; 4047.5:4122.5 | -0.10 mag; 5.39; 6.29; 6.13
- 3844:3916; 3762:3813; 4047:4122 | -0.09 mag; 5.64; 6.29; 5.84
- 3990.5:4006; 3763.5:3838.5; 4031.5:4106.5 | -0.10 mag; 5.67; 6.37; 6.19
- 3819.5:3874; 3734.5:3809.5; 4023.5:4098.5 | -0.07 mag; 5.43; 6.63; 5.74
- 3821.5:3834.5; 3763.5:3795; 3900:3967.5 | 0.00 mag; 5.75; 6.34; 5.94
